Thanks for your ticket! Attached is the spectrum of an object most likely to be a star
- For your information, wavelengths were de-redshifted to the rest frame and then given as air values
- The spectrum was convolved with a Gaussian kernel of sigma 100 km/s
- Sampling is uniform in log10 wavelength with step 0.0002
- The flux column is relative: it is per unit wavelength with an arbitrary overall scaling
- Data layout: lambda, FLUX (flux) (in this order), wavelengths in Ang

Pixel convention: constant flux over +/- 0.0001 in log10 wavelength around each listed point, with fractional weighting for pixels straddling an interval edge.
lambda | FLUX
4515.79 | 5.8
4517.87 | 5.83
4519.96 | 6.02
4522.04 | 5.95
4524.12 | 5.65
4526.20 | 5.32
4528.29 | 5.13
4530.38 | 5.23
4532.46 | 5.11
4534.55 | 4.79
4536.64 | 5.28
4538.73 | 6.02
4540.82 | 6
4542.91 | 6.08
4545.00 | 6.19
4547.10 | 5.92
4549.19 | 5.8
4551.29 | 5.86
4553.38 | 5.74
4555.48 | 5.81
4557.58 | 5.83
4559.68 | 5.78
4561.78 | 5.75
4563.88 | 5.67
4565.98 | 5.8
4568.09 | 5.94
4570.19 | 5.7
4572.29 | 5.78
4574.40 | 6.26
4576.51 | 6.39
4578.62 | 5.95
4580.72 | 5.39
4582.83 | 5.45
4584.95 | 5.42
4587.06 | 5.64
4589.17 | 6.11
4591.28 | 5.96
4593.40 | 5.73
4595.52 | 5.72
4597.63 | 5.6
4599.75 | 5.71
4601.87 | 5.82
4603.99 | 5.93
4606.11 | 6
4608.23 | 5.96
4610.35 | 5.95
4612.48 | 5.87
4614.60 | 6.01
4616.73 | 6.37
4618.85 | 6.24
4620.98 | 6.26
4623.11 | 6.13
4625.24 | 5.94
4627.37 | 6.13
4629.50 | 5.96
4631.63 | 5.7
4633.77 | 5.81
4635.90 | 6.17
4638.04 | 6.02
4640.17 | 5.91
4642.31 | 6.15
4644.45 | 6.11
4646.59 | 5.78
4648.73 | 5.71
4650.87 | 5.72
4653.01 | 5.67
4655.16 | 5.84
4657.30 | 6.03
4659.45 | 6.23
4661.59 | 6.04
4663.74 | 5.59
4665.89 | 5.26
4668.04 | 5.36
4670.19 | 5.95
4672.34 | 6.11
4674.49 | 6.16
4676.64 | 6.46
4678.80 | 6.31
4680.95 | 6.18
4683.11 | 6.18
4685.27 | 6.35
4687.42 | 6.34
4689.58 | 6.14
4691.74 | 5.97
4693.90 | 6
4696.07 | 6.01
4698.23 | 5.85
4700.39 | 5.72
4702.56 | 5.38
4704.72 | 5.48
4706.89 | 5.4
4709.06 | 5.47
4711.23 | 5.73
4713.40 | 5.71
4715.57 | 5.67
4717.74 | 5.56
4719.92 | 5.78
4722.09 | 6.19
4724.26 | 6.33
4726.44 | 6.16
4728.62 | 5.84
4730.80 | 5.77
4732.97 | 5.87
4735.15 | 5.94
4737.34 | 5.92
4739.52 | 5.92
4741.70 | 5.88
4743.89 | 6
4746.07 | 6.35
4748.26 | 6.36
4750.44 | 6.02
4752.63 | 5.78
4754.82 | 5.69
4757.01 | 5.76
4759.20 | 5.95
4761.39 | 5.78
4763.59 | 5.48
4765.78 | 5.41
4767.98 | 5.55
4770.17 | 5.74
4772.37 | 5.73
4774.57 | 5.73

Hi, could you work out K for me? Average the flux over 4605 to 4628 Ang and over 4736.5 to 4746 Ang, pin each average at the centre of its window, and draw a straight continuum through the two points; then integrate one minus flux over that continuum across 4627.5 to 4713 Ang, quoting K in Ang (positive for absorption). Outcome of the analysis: 1.8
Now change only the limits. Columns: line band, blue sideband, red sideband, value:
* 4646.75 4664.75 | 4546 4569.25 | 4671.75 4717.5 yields 0.1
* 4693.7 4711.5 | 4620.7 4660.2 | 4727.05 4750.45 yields 1.0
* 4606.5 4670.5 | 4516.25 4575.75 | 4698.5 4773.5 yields -1.8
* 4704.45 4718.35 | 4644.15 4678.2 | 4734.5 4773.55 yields 0.7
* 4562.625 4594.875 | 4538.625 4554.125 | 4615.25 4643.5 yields 1.0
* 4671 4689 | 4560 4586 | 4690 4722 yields -1.6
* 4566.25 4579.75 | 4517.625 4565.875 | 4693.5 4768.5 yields -0.7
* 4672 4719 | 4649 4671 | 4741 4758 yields -0.5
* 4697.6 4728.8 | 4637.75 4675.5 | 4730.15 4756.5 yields 0.9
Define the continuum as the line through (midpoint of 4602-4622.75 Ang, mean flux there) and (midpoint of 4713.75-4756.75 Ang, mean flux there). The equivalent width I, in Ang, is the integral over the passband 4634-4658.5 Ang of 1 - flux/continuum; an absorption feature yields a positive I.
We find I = 0.44 Ang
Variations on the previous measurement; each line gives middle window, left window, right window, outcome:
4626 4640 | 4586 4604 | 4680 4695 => 0.0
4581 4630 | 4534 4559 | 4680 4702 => 0.0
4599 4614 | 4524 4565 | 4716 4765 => -0.4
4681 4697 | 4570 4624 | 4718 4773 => -0.7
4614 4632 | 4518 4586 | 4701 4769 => -1.1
